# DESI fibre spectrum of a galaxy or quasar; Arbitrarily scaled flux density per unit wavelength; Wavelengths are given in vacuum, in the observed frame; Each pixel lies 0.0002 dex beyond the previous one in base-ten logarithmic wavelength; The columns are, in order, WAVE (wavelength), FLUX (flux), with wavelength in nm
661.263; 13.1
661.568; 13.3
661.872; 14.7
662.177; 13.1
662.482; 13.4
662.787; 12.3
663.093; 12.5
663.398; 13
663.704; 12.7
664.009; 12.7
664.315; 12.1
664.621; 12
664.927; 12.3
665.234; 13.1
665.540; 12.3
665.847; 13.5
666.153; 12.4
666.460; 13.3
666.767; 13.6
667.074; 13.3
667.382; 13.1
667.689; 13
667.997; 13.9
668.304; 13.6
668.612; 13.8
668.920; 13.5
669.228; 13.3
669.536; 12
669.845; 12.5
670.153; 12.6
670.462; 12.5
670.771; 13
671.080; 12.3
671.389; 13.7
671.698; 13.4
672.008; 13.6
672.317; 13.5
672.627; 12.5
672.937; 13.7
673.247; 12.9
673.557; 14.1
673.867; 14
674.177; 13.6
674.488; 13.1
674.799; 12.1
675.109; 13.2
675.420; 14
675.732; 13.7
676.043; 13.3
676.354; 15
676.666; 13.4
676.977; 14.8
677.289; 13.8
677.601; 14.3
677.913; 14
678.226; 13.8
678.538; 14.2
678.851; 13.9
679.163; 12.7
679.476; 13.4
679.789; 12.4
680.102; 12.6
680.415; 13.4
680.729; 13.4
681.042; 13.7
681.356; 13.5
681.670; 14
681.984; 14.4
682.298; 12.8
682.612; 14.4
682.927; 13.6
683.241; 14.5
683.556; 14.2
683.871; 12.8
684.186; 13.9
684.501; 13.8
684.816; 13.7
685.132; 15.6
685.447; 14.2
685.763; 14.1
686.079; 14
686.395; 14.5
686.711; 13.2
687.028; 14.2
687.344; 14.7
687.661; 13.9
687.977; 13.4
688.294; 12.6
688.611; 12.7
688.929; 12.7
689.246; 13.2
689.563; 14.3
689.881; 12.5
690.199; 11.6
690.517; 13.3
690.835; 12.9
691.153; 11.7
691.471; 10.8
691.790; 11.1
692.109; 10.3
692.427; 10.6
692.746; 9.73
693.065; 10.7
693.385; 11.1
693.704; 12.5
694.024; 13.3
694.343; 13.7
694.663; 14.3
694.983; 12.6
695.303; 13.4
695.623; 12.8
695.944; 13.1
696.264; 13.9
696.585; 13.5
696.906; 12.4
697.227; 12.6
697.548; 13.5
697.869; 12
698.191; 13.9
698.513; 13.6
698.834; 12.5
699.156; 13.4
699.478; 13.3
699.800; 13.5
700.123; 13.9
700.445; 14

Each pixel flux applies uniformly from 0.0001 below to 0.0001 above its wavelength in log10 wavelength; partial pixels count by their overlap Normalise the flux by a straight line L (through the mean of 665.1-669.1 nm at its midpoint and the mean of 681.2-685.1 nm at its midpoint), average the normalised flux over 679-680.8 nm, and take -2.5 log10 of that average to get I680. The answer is 0.06 mag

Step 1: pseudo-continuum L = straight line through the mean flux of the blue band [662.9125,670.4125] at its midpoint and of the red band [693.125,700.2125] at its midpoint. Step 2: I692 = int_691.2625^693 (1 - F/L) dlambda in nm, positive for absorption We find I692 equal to 0.33 nm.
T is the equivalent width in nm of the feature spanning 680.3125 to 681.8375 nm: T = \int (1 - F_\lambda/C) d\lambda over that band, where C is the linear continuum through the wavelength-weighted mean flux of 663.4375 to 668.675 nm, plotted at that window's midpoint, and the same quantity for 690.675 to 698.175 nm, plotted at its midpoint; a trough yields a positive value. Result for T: -0.12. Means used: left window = 13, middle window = 13.6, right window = 12.3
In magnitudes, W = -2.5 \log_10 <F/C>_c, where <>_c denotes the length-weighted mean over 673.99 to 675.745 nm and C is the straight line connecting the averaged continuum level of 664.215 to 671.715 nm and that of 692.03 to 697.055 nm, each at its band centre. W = -0.037 mag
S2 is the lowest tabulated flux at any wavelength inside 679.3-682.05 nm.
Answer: 12.4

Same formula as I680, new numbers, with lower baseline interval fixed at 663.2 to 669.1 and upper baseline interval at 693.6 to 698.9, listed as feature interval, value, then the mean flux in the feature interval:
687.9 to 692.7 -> 0.084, 12.2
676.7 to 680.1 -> -0.048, 13.7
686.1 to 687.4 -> -0.077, 14.1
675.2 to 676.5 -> -0.071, 14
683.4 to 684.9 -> -0.047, 13.7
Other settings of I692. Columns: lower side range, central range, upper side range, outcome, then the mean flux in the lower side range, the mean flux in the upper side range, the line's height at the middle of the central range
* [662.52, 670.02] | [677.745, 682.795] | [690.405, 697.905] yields -0.368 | 12.9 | 12.3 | 12.6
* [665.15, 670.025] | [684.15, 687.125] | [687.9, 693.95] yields -0.458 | 13.1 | 12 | 12.2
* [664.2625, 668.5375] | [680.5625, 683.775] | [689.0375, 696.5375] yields -0.311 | 13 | 12.3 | 12.6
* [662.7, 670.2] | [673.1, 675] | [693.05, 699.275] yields -0.055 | 12.9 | 13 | 12.9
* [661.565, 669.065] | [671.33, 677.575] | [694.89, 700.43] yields -0.232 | 13.1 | 13.2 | 13.1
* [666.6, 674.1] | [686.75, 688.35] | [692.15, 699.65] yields -0.116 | 13.2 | 12.7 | 12.9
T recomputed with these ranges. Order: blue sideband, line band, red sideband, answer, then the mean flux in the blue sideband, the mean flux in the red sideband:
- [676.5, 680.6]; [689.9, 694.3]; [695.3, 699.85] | 0.55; 13.6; 13.1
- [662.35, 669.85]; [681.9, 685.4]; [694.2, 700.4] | -0.23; 12.9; 13.3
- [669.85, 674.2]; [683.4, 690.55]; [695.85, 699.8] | -0.24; 13.2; 13.2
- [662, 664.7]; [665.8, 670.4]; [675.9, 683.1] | -0.06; 12.7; 13.7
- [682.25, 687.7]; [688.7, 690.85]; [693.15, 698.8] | 0.11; 14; 13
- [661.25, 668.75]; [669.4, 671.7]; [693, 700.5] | 0.06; 13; 13.1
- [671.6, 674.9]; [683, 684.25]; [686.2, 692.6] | -0.09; 13.3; 12.7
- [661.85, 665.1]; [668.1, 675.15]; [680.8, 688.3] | 0.02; 12.7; 13.9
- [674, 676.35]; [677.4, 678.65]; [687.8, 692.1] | -0.08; 13.4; 12.5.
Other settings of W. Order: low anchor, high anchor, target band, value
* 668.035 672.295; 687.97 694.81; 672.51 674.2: -0.043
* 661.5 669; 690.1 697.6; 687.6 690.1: -0.057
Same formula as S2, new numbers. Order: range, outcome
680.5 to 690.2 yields 11.6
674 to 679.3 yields 12.1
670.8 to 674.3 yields 12.3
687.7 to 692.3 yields 10.3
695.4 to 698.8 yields 12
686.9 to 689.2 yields 12.6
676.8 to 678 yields 13.8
